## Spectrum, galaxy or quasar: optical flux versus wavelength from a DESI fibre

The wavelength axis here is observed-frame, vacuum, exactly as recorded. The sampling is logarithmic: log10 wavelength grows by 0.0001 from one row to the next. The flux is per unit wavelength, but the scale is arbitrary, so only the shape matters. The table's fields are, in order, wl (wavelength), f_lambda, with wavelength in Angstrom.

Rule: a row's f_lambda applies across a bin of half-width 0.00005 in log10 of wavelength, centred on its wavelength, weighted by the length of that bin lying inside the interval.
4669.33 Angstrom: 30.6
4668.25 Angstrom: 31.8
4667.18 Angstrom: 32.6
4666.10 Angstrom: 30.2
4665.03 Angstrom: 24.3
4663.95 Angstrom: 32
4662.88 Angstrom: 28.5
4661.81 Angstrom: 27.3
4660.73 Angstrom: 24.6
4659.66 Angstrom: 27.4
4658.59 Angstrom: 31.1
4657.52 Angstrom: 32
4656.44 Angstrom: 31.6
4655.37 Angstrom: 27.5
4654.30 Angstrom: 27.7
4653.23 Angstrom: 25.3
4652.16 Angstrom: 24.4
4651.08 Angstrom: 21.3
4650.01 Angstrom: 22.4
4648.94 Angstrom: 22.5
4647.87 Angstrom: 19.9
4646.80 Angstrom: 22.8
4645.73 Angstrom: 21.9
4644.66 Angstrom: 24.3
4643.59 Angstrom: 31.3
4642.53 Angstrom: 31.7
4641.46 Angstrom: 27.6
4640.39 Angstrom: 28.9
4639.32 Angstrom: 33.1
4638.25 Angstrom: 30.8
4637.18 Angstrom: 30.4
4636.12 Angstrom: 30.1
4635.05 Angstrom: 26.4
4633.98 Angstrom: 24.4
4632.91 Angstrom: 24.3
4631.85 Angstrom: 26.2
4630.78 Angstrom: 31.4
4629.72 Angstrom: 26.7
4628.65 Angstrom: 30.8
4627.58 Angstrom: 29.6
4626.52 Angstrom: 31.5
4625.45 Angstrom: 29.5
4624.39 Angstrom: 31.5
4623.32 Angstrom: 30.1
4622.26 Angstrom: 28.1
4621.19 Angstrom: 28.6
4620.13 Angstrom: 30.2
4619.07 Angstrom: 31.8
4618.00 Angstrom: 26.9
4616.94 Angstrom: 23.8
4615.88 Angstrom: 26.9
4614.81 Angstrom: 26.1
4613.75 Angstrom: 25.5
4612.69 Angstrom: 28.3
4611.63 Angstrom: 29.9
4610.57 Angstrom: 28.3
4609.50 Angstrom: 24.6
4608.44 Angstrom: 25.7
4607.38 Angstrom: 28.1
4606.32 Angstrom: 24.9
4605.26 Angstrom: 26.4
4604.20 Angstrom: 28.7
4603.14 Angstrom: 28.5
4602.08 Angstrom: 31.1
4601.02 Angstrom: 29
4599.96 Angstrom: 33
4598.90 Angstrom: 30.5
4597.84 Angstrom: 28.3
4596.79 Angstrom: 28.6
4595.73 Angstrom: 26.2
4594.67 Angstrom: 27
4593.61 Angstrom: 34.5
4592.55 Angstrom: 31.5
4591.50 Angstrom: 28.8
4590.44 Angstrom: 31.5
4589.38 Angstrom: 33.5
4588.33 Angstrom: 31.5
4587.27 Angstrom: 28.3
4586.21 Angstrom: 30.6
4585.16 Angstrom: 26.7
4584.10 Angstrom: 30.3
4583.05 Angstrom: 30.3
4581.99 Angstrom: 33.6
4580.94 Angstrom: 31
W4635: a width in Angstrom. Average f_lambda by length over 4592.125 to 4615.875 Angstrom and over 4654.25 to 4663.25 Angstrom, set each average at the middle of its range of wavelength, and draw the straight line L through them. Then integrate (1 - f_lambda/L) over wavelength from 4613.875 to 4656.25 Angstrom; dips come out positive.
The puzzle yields 1.7 Angstrom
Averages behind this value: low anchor 28.3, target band 27.4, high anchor 28.7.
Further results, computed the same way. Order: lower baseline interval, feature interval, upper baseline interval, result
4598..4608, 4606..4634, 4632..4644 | 0.8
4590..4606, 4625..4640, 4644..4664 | -0.9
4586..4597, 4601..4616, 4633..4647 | 1.0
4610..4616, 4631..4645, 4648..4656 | -1.7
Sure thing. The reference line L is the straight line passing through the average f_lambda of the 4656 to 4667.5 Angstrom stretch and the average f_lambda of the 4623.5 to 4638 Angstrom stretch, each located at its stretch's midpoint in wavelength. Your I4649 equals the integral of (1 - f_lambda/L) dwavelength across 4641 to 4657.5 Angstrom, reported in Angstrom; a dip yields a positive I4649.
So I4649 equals 1.9 Angstrom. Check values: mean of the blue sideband 28.7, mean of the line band 25.7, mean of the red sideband 29.1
